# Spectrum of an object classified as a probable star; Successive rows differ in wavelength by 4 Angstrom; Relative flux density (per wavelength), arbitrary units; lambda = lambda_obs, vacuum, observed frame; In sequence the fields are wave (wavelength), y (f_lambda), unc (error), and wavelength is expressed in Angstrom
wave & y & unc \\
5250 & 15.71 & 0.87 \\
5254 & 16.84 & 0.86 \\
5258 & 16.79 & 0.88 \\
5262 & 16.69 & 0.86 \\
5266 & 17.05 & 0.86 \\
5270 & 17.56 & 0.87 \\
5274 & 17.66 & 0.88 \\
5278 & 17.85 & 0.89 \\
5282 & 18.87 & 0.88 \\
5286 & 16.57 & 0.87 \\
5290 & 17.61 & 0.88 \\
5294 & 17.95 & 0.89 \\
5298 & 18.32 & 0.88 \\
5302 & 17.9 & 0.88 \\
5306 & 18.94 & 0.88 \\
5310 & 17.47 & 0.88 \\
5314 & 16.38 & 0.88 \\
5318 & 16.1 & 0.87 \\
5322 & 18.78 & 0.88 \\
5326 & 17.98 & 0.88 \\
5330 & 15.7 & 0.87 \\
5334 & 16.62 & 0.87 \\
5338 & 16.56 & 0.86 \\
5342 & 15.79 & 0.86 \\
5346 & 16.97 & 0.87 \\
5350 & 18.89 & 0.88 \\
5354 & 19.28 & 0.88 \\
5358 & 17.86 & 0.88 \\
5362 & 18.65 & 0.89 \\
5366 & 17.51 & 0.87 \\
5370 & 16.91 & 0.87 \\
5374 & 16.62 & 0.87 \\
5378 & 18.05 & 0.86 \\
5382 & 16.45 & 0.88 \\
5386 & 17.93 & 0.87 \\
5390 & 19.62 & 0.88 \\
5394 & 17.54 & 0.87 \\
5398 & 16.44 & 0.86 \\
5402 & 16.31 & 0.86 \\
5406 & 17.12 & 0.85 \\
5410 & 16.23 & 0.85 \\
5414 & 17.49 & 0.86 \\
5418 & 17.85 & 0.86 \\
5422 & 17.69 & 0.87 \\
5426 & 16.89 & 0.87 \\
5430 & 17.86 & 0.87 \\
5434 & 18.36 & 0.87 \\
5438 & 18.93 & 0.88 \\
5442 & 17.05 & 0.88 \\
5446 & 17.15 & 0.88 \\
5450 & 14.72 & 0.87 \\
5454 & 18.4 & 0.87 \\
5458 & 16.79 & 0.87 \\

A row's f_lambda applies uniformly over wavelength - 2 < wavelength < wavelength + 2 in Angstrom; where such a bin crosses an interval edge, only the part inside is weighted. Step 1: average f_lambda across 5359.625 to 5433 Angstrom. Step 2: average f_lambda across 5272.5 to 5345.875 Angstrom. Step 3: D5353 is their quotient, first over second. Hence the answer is 1.00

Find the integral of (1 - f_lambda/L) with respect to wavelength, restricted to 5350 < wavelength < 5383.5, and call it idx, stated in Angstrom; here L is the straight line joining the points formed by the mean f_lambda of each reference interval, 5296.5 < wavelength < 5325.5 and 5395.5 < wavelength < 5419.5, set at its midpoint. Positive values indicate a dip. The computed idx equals -1.0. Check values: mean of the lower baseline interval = 17.7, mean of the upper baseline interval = 16.9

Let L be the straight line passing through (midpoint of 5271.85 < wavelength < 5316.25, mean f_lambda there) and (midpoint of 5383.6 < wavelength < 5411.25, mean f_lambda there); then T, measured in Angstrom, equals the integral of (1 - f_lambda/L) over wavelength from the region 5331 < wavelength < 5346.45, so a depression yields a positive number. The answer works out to 1.05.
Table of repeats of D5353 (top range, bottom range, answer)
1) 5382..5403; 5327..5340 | 1.07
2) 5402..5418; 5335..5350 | 1.01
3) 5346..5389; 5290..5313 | 0.99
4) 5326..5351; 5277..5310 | 0.93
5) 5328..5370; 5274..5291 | 0.98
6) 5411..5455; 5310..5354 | 1.02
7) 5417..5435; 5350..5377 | 0.99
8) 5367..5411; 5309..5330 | 1.00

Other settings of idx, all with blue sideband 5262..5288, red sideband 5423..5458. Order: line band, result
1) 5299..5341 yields 0.6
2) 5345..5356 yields -0.7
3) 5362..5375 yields 0.1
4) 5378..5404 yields 0.0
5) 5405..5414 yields 0.3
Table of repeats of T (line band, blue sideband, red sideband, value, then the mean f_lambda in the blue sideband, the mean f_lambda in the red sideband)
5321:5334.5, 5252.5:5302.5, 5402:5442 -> 0.2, 17.5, 17.5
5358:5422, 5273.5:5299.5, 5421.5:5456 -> 0.6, 17.8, 17.4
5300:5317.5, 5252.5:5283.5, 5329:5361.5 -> -0.2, 17.4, 17.3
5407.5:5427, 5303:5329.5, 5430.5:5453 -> 0.1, 17.5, 17.3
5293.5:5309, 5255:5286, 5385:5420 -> -0.8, 17.4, 17.4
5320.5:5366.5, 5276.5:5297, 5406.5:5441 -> 0.5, 17.8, 17.6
